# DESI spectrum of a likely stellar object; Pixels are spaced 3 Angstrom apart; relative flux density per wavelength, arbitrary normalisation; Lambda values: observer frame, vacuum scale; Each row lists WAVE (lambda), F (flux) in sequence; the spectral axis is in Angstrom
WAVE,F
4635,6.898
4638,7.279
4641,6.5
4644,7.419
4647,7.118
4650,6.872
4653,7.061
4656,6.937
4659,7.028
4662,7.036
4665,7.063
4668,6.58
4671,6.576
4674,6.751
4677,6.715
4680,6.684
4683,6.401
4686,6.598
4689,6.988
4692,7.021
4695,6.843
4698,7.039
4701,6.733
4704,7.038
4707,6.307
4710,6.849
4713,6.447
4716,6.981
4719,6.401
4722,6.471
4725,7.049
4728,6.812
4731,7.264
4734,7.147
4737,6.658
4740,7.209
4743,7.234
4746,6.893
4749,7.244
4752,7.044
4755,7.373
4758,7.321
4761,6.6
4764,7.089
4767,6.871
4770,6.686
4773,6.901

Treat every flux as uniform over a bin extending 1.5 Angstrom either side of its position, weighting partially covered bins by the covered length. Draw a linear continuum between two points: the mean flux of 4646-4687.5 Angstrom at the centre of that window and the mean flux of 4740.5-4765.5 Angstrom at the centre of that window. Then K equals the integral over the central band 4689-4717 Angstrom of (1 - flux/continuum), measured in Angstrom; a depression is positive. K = 0.5 Angstrom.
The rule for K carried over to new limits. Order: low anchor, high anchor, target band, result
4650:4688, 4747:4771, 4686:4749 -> 0.46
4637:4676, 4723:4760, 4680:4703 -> 0.65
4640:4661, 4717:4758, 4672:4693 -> 0.82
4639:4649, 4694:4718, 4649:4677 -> 0.30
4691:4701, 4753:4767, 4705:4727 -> 1.00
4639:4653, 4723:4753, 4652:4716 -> 2.00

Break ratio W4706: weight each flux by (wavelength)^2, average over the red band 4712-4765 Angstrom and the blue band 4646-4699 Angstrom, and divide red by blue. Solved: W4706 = 1.05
